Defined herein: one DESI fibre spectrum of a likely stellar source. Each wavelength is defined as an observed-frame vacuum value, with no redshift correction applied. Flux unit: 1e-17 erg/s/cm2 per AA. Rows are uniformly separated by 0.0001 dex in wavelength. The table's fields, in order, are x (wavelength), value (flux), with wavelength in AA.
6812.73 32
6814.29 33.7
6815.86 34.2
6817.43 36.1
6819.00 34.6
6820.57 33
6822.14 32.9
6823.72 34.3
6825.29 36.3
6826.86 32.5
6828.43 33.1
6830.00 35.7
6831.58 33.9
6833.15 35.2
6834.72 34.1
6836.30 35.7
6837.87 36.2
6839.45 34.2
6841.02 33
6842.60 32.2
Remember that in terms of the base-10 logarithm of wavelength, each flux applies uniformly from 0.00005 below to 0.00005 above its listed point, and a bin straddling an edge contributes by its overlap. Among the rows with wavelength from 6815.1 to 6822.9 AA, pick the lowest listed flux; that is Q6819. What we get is 32.9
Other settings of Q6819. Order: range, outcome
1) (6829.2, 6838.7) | 33.9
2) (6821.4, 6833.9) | 32.5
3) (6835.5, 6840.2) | 34.2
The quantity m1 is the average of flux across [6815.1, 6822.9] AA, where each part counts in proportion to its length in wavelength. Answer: 34.2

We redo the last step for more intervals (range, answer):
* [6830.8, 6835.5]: 34.5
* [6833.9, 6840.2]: 35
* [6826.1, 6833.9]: 34.1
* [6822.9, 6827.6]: 34.3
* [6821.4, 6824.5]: 33.5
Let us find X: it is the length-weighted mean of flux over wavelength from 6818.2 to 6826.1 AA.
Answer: 34.2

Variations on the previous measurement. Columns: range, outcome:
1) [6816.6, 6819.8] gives 35.3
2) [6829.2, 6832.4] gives 34.8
